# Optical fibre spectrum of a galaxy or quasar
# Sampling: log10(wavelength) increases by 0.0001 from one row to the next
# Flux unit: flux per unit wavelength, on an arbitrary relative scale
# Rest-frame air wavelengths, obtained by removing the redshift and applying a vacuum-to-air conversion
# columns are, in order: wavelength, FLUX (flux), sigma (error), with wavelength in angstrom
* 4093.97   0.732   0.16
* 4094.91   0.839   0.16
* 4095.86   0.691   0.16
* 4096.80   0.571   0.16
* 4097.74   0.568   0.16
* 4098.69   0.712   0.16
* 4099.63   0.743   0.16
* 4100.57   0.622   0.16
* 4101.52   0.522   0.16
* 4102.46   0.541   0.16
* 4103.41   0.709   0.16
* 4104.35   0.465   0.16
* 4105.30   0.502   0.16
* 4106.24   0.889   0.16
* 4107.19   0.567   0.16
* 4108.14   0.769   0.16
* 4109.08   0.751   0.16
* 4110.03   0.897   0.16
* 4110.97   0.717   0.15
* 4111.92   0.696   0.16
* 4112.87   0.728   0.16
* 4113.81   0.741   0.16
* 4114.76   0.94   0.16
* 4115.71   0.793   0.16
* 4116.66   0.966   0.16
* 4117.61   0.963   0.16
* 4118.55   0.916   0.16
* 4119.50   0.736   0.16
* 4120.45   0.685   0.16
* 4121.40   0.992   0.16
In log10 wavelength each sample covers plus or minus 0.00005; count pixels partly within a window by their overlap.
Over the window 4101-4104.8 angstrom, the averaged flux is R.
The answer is 0.56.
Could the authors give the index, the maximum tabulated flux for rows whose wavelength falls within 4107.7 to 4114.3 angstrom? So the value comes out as 0.897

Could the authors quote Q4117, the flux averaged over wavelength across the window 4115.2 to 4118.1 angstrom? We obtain 0.908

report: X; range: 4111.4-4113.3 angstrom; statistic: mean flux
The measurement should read 0.709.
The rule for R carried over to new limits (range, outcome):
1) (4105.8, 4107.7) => 0.723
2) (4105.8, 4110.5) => 0.773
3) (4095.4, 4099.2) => 0.637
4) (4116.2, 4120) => 0.894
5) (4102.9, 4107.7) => 0.626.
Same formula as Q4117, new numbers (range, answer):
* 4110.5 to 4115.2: 0.763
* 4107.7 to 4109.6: 0.764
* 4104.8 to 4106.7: 0.692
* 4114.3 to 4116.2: 0.865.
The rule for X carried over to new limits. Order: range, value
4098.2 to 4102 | 0.649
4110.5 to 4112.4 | 0.706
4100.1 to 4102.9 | 0.562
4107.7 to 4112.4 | 0.766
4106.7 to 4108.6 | 0.666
